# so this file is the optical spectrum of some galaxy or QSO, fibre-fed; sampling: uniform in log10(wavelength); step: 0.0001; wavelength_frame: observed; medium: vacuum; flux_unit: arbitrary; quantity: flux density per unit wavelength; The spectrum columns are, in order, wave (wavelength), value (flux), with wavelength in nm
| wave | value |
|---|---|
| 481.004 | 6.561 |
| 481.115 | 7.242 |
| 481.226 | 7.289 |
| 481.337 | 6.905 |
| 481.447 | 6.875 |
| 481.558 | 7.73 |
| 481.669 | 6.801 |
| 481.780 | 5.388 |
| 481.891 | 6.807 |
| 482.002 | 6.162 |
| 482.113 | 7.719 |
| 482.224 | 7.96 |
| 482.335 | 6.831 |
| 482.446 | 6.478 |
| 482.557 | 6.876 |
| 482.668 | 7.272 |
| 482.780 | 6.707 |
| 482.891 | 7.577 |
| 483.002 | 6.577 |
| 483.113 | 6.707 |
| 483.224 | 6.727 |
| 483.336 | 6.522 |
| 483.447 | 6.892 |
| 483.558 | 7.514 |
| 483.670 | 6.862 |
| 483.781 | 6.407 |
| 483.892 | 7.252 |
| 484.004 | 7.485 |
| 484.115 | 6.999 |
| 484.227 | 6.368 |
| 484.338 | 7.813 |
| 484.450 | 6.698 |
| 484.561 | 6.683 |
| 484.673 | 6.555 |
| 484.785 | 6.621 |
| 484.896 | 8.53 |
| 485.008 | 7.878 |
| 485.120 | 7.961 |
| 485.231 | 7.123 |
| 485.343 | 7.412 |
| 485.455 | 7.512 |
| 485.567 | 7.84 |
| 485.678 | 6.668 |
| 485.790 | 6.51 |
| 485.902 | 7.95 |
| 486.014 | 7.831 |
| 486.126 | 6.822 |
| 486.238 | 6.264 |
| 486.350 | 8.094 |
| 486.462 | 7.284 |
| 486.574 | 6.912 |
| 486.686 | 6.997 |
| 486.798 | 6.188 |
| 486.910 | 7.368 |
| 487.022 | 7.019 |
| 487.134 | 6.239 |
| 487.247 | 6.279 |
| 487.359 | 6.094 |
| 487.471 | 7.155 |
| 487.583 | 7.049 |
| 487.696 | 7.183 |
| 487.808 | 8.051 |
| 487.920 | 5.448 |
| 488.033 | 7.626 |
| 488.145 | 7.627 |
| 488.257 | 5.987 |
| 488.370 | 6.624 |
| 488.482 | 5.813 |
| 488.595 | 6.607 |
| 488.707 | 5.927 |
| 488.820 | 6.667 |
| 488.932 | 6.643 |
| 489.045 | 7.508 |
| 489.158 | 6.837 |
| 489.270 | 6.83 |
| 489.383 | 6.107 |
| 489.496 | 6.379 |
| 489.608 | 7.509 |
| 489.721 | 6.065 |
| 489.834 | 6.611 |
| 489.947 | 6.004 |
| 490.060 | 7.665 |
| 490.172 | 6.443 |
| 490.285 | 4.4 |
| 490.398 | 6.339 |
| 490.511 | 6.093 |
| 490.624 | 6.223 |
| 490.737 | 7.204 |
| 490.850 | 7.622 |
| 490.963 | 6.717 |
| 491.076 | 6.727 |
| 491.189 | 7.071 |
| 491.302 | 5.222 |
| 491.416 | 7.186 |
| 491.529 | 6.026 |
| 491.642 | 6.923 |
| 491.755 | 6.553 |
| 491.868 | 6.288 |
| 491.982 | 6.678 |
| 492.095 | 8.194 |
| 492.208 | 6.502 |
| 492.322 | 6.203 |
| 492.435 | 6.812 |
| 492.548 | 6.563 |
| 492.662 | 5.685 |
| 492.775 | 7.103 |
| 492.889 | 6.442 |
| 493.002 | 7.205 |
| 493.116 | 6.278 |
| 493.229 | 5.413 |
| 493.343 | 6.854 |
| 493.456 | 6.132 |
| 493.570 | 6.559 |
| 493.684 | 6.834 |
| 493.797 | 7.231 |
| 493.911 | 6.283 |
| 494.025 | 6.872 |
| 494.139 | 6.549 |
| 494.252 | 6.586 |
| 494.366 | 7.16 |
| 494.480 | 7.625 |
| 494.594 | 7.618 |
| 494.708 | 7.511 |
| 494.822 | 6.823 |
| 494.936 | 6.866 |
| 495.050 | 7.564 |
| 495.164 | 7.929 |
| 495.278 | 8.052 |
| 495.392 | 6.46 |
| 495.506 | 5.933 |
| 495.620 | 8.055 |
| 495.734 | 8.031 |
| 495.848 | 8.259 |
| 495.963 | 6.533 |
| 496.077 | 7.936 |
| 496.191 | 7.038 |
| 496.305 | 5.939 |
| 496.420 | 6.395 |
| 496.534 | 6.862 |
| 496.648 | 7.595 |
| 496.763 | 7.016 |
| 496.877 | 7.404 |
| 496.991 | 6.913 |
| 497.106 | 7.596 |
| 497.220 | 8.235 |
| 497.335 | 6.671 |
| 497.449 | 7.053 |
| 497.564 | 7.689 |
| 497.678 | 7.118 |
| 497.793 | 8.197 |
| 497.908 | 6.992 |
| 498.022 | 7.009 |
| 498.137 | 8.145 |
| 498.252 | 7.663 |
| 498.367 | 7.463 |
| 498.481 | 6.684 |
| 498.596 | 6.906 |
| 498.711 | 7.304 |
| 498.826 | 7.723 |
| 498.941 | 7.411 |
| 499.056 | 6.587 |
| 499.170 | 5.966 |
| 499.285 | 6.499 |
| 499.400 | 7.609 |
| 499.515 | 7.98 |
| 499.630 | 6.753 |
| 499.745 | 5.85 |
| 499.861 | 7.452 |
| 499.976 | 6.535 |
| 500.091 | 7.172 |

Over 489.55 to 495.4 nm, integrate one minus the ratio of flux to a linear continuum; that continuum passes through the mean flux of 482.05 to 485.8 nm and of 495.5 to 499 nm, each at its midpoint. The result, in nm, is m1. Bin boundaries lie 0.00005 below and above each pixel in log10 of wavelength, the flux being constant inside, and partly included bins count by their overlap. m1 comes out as 0.41 nm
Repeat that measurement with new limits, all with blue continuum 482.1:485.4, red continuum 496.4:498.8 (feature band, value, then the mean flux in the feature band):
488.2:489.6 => 0.13 nm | 6.53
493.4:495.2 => 0.06 nm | 7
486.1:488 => 0.08 nm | 6.86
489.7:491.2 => 0.14 nm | 6.51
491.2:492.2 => 0.08 nm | 6.65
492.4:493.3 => 0.10 nm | 6.43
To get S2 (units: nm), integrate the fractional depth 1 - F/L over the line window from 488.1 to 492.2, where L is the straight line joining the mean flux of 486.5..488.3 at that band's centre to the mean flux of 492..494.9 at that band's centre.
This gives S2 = 0.13 nm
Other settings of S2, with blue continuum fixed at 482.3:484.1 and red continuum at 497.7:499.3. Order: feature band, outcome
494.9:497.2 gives -0.03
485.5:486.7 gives -0.04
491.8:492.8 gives 0.06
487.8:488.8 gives 0.06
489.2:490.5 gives 0.12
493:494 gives 0.08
